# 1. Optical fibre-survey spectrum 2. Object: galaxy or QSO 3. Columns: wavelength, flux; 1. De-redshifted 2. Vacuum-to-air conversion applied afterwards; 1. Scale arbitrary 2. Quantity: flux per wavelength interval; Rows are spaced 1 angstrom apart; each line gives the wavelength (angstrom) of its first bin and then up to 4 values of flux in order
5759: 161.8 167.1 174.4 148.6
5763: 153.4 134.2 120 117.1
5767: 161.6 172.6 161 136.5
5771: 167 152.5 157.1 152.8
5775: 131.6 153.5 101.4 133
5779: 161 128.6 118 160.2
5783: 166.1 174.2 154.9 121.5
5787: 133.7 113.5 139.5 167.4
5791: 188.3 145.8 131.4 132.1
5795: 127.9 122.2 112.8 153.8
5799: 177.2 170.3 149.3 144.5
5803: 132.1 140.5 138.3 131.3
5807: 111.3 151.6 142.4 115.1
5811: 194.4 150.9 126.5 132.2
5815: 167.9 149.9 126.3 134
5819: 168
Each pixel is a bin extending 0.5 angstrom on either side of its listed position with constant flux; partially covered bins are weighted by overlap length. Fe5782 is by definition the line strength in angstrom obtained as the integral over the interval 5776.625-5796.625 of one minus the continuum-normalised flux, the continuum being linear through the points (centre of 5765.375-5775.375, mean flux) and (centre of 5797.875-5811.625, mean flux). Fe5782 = 1.0 angstrom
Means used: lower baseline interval 151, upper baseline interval 146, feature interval 141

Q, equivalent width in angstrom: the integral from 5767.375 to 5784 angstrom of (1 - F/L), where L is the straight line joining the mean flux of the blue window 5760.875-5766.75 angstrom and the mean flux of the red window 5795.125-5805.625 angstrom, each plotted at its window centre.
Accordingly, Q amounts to -0.81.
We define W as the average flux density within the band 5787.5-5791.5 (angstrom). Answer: 152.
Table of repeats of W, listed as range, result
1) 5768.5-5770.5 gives 149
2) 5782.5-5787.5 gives 150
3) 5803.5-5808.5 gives 135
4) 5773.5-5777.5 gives 135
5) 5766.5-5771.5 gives 160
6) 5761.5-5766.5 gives 135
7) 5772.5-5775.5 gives 147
